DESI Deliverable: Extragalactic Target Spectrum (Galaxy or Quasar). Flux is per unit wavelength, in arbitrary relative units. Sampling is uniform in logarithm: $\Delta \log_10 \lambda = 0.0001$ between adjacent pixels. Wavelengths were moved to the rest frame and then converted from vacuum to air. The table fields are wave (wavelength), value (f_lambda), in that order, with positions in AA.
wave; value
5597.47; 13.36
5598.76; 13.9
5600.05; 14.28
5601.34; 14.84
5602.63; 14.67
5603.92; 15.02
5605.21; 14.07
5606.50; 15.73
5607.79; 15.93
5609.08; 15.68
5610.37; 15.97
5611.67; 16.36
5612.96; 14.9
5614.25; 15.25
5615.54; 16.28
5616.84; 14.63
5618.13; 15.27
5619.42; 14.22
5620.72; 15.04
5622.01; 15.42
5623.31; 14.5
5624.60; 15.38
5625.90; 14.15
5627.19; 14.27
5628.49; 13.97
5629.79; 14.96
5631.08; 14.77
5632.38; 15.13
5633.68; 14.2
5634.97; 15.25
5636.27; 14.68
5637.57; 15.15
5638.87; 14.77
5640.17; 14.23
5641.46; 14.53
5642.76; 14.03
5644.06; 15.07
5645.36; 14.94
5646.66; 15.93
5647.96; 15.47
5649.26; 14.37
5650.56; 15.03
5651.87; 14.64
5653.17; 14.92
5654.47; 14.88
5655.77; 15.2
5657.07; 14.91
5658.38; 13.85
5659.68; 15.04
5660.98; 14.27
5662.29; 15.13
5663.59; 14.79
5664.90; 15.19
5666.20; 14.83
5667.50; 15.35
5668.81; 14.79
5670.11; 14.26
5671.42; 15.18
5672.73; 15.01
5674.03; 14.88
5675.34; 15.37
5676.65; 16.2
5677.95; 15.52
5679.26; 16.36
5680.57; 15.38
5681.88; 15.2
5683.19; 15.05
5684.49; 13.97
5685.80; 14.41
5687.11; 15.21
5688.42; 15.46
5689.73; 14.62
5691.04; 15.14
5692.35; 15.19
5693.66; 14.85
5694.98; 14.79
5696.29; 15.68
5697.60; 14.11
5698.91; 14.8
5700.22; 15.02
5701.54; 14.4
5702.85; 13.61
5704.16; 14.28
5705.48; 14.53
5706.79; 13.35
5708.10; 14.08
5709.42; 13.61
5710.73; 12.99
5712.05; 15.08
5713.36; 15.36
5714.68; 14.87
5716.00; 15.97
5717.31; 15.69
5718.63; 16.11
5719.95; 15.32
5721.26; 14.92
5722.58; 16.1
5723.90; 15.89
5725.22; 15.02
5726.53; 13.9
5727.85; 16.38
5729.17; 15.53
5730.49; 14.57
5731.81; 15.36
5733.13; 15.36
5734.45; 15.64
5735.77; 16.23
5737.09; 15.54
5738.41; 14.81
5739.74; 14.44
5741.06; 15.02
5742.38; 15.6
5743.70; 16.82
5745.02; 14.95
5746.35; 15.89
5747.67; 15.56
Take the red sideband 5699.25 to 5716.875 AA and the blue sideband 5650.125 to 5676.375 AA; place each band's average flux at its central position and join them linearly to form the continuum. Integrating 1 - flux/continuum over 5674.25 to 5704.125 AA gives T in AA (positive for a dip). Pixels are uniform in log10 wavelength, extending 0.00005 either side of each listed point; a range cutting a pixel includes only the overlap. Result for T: -0.8 AA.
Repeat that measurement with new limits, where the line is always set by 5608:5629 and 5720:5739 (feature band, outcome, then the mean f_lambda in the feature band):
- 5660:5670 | 0.2 AA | 14.9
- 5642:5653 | 0.2 AA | 14.9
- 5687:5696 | 0.1 AA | 15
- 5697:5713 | 1.2 AA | 14.2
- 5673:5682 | -0.2 AA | 15.6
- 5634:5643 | 0.3 AA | 14.7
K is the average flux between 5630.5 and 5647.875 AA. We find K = 14.8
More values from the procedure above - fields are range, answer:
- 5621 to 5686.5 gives 14.9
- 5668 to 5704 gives 15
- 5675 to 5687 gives 15.3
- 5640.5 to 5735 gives 15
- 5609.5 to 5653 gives 14.9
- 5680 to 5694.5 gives 14.9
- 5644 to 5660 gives 14.9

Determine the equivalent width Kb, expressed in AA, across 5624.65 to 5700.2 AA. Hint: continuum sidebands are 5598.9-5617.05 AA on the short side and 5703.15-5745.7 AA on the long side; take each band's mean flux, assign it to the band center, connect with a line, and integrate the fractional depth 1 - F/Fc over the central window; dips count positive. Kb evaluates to 1.3 AA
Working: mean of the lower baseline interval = 15.2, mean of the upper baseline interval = 15.1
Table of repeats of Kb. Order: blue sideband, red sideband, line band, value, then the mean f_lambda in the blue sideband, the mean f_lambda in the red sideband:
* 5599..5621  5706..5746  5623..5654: 0.8 AA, 15.2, 15.2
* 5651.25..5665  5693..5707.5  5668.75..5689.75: -0.7 AA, 14.8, 14.5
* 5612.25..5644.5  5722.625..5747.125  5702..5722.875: 0.8 AA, 14.8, 15.4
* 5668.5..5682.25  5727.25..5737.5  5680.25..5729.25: 1.8 AA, 15.3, 15.6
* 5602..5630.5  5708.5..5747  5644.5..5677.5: 0.4 AA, 15.1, 15.3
